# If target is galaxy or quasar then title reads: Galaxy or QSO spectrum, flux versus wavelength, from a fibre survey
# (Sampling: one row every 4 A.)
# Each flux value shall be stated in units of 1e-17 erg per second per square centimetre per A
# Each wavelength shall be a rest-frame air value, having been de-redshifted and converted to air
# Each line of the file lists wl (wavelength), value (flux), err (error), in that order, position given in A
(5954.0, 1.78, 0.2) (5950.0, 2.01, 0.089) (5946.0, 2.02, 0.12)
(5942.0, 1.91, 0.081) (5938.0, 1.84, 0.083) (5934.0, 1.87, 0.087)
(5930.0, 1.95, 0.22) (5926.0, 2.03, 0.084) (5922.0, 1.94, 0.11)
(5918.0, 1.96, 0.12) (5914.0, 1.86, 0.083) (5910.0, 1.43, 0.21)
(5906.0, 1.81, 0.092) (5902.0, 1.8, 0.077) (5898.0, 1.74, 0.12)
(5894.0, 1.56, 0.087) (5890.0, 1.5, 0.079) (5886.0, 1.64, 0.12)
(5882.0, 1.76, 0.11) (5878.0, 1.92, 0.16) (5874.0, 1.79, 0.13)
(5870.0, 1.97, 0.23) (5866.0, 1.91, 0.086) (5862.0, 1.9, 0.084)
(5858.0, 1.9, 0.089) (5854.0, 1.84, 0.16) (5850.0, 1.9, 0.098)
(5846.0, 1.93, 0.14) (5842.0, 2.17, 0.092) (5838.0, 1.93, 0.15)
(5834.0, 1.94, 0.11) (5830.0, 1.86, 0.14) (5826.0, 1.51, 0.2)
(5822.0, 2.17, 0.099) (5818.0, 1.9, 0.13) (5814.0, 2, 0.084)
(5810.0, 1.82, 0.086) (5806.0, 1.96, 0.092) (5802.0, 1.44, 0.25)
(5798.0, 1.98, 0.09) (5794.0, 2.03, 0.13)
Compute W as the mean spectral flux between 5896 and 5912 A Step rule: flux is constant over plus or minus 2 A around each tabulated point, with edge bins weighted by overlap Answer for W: 1.7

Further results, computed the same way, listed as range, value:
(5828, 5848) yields 1.97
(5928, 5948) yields 1.92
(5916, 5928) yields 1.98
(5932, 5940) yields 1.85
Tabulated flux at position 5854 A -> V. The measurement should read 1.84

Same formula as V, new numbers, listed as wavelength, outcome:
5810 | 1.82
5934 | 1.87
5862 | 1.9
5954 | 1.78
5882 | 1.76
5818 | 1.9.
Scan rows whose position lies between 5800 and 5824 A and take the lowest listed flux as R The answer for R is 1.44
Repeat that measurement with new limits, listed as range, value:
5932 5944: 1.84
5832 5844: 1.93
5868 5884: 1.76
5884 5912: 1.43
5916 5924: 1.94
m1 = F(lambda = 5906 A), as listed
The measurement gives 1.81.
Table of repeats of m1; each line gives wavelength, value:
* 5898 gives 1.74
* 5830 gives 1.86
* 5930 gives 1.95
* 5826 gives 1.51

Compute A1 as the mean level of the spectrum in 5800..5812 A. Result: 1.74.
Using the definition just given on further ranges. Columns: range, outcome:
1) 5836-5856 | 1.95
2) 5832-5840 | 1.94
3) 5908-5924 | 1.8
